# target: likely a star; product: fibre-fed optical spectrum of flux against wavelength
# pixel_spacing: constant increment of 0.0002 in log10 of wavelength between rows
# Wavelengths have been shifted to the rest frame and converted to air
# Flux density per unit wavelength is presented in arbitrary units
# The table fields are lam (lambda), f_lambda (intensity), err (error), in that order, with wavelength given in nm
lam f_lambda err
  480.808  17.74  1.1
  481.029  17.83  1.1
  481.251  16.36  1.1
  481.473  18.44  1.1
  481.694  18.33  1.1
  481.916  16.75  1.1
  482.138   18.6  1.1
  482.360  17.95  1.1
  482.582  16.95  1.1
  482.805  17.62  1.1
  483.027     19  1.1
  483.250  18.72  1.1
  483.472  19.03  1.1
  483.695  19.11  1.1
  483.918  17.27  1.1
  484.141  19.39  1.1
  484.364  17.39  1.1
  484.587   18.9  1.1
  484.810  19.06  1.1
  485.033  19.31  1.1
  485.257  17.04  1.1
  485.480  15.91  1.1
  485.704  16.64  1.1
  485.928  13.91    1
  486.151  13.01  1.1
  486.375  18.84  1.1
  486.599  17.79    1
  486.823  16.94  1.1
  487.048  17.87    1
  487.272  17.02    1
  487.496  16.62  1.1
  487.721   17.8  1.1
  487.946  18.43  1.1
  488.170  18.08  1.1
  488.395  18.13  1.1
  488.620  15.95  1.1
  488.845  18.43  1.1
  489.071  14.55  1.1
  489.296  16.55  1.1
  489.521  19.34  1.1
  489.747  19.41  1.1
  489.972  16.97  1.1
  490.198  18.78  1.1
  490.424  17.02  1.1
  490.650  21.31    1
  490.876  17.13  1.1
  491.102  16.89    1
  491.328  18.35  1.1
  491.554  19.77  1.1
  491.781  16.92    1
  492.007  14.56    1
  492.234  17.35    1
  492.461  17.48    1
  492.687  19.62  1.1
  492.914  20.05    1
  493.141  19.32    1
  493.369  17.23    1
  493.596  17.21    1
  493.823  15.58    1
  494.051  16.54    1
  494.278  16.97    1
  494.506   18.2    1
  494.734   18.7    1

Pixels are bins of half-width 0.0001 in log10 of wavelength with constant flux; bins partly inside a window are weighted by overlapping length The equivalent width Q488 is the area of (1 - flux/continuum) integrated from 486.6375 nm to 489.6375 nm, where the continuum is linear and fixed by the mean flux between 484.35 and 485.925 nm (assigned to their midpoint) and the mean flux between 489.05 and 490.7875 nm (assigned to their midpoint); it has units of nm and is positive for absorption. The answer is 0.09 nm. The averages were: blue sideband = 17.5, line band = 17.4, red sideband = 18.2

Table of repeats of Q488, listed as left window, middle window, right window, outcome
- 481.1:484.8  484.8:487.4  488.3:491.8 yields 0.17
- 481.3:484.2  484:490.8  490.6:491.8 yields 0.27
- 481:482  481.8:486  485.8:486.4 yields -0.46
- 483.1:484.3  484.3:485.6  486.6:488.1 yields 0.02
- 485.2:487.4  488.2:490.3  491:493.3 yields -0.04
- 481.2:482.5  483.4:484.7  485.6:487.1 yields -0.11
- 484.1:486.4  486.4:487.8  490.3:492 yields 0.00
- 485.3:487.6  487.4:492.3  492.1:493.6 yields -0.05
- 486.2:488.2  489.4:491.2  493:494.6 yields -0.09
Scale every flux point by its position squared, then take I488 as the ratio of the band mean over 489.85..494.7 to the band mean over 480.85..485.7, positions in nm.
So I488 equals 1.0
